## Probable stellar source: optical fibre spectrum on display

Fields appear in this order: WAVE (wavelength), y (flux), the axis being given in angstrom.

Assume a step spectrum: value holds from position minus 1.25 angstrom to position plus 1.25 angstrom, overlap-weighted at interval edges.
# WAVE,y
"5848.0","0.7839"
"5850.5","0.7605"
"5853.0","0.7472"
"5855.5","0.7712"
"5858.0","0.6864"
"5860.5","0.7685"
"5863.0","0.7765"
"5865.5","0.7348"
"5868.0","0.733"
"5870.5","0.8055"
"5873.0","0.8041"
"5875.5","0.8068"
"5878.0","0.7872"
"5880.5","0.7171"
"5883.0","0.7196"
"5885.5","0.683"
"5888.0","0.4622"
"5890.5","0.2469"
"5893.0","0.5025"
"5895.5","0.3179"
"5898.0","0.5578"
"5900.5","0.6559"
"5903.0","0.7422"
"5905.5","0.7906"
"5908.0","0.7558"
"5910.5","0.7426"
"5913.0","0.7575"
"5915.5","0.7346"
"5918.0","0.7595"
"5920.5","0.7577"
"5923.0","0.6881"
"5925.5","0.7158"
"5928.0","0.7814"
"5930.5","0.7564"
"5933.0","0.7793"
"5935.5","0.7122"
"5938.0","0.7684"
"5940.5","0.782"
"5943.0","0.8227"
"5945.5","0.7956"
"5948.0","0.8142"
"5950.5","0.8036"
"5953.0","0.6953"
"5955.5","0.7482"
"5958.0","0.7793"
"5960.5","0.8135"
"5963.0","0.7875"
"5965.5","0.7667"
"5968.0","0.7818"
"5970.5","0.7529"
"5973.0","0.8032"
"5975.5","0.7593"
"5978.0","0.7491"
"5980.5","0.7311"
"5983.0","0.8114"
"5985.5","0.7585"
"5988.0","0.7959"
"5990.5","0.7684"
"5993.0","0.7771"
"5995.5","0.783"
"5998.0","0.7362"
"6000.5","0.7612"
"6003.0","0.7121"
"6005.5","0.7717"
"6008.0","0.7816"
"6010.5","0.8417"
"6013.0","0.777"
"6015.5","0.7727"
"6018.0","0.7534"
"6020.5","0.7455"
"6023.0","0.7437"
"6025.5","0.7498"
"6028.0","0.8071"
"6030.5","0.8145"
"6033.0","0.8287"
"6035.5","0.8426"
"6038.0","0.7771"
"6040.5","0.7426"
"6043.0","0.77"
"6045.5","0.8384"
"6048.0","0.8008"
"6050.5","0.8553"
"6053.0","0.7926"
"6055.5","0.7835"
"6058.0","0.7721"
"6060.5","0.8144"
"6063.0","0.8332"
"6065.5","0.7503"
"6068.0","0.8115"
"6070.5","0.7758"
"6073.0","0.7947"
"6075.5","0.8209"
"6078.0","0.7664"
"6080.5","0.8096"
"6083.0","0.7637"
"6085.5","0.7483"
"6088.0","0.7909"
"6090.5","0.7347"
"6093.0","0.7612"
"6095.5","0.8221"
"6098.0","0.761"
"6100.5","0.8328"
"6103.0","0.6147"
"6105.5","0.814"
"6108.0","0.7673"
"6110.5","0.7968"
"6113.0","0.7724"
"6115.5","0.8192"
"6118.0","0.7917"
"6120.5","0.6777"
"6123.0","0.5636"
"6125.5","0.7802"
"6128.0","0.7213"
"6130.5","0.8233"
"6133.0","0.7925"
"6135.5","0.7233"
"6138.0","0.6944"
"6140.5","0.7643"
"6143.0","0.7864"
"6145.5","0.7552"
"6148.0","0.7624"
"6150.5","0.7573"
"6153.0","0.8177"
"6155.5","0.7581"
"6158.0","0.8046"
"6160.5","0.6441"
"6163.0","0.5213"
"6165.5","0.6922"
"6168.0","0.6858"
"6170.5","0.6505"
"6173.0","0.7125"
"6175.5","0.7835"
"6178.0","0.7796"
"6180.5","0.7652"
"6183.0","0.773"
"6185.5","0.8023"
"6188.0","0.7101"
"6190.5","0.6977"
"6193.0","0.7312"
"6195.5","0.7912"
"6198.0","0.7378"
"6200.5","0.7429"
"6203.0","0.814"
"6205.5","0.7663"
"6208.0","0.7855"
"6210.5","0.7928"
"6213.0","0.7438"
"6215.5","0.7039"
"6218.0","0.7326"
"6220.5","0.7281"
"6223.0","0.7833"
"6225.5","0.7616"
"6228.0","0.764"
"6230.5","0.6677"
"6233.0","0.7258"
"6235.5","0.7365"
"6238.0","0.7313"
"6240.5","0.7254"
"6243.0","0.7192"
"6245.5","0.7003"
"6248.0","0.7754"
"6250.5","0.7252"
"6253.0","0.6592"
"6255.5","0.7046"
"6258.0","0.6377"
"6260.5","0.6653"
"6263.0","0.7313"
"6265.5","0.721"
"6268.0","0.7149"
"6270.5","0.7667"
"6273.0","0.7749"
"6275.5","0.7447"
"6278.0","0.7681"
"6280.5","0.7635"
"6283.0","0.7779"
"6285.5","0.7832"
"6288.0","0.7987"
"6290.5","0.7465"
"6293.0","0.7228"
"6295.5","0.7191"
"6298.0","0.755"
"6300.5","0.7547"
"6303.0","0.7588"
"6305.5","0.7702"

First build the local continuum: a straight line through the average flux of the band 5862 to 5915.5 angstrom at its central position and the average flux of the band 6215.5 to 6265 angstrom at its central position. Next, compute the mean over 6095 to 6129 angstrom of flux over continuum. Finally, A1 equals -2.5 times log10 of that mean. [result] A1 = -0.07 mag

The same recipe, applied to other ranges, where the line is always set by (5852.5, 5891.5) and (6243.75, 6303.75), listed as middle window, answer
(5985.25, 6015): -0.08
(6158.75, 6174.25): 0.11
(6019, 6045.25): -0.10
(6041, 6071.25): -0.11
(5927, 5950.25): -0.10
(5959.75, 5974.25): -0.10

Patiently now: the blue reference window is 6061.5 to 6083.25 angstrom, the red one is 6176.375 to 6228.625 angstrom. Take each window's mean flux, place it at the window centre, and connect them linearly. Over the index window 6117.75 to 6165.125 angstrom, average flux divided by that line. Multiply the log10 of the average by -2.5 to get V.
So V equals 0.06 mag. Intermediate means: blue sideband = 0.793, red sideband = 0.758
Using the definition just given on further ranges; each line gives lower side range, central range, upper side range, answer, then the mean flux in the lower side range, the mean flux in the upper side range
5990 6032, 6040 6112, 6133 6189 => -0.04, 0.771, 0.735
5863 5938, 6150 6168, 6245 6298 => 0.02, 0.693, 0.734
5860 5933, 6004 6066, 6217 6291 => -0.12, 0.692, 0.734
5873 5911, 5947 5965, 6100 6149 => -0.16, 0.636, 0.751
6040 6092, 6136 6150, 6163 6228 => 0.01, 0.79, 0.743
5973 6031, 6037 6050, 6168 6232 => -0.03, 0.77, 0.748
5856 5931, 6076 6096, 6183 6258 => -0.08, 0.692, 0.739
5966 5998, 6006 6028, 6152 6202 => -0.01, 0.771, 0.73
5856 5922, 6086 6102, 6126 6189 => -0.08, 0.686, 0.74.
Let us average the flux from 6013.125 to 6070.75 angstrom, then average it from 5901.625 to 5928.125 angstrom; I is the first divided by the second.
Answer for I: 1.1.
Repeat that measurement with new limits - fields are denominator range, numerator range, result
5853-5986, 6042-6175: 1.05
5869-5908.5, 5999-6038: 1.21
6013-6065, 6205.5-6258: 0.93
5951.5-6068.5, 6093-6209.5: 0.96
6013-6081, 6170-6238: 0.95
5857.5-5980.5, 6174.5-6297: 1.03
